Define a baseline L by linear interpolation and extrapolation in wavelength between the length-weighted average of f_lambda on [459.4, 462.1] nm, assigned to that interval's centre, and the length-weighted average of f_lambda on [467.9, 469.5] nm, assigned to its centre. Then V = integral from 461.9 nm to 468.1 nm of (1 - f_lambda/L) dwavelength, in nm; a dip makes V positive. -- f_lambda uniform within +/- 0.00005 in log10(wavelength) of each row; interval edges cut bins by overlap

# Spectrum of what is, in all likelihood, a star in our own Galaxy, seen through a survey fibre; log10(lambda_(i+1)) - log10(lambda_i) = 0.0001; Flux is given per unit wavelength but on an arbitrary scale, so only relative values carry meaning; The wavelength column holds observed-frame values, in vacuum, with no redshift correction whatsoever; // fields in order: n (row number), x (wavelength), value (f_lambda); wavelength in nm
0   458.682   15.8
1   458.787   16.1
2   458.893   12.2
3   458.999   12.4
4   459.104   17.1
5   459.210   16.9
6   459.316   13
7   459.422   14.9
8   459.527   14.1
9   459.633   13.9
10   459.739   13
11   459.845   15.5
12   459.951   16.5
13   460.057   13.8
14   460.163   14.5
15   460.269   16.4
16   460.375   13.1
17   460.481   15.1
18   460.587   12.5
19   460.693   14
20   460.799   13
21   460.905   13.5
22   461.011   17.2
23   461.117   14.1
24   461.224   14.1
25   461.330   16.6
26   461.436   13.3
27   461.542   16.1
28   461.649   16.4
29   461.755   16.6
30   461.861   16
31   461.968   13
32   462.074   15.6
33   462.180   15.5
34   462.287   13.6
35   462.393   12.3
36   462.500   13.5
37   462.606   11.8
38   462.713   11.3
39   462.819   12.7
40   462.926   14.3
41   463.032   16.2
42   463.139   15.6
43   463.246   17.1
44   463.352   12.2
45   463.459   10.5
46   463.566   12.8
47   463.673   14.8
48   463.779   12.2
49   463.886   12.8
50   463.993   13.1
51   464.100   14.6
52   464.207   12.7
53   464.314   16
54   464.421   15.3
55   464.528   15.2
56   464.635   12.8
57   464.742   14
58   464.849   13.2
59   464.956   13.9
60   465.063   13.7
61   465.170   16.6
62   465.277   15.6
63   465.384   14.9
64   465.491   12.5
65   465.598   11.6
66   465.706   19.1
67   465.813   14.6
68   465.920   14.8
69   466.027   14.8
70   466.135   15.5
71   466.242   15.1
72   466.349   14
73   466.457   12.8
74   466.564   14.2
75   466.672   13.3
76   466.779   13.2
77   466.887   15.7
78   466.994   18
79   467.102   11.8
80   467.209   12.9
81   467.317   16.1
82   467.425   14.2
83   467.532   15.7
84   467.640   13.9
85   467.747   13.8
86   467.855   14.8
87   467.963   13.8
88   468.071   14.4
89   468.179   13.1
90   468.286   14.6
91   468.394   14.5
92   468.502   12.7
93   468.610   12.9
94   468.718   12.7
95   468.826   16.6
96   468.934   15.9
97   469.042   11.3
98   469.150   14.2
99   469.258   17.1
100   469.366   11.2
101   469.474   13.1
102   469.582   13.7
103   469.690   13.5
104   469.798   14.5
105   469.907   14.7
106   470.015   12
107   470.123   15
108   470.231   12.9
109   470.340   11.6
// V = 0.054 nm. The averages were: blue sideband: 14.7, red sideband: 13.9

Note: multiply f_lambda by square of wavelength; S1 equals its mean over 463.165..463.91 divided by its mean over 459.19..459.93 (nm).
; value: 0.94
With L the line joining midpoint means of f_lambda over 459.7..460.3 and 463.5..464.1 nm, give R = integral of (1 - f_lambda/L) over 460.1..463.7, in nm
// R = -0.05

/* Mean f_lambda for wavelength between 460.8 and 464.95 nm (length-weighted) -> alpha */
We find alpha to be 14.2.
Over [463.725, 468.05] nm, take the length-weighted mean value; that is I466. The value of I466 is 14.3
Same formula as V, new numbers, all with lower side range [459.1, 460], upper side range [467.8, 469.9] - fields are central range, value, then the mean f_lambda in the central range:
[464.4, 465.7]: 0.00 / 14.3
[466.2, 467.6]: -0.02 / 14.4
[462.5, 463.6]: 0.08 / 13.5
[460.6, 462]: -0.02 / 14.9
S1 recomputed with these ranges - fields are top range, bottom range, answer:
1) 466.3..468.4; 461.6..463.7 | 1.03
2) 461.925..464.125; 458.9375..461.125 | 0.95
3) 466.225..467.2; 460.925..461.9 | 0.93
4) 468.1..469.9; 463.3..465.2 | 1.04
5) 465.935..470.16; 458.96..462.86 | 1.01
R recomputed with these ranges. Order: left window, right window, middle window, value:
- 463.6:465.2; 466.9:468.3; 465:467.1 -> -0.06 nm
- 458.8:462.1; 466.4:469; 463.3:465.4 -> 0.09 nm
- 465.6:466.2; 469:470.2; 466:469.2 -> 0.08 nm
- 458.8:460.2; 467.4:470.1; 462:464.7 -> 0.09 nm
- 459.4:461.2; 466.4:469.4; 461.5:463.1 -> 0.00 nm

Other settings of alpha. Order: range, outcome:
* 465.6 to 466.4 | 15.2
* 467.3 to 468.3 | 14.4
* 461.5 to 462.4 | 15.1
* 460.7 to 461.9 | 15.1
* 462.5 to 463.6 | 13.5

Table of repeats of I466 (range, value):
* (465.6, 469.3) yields 14.4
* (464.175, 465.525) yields 14.4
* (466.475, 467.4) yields 14.3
